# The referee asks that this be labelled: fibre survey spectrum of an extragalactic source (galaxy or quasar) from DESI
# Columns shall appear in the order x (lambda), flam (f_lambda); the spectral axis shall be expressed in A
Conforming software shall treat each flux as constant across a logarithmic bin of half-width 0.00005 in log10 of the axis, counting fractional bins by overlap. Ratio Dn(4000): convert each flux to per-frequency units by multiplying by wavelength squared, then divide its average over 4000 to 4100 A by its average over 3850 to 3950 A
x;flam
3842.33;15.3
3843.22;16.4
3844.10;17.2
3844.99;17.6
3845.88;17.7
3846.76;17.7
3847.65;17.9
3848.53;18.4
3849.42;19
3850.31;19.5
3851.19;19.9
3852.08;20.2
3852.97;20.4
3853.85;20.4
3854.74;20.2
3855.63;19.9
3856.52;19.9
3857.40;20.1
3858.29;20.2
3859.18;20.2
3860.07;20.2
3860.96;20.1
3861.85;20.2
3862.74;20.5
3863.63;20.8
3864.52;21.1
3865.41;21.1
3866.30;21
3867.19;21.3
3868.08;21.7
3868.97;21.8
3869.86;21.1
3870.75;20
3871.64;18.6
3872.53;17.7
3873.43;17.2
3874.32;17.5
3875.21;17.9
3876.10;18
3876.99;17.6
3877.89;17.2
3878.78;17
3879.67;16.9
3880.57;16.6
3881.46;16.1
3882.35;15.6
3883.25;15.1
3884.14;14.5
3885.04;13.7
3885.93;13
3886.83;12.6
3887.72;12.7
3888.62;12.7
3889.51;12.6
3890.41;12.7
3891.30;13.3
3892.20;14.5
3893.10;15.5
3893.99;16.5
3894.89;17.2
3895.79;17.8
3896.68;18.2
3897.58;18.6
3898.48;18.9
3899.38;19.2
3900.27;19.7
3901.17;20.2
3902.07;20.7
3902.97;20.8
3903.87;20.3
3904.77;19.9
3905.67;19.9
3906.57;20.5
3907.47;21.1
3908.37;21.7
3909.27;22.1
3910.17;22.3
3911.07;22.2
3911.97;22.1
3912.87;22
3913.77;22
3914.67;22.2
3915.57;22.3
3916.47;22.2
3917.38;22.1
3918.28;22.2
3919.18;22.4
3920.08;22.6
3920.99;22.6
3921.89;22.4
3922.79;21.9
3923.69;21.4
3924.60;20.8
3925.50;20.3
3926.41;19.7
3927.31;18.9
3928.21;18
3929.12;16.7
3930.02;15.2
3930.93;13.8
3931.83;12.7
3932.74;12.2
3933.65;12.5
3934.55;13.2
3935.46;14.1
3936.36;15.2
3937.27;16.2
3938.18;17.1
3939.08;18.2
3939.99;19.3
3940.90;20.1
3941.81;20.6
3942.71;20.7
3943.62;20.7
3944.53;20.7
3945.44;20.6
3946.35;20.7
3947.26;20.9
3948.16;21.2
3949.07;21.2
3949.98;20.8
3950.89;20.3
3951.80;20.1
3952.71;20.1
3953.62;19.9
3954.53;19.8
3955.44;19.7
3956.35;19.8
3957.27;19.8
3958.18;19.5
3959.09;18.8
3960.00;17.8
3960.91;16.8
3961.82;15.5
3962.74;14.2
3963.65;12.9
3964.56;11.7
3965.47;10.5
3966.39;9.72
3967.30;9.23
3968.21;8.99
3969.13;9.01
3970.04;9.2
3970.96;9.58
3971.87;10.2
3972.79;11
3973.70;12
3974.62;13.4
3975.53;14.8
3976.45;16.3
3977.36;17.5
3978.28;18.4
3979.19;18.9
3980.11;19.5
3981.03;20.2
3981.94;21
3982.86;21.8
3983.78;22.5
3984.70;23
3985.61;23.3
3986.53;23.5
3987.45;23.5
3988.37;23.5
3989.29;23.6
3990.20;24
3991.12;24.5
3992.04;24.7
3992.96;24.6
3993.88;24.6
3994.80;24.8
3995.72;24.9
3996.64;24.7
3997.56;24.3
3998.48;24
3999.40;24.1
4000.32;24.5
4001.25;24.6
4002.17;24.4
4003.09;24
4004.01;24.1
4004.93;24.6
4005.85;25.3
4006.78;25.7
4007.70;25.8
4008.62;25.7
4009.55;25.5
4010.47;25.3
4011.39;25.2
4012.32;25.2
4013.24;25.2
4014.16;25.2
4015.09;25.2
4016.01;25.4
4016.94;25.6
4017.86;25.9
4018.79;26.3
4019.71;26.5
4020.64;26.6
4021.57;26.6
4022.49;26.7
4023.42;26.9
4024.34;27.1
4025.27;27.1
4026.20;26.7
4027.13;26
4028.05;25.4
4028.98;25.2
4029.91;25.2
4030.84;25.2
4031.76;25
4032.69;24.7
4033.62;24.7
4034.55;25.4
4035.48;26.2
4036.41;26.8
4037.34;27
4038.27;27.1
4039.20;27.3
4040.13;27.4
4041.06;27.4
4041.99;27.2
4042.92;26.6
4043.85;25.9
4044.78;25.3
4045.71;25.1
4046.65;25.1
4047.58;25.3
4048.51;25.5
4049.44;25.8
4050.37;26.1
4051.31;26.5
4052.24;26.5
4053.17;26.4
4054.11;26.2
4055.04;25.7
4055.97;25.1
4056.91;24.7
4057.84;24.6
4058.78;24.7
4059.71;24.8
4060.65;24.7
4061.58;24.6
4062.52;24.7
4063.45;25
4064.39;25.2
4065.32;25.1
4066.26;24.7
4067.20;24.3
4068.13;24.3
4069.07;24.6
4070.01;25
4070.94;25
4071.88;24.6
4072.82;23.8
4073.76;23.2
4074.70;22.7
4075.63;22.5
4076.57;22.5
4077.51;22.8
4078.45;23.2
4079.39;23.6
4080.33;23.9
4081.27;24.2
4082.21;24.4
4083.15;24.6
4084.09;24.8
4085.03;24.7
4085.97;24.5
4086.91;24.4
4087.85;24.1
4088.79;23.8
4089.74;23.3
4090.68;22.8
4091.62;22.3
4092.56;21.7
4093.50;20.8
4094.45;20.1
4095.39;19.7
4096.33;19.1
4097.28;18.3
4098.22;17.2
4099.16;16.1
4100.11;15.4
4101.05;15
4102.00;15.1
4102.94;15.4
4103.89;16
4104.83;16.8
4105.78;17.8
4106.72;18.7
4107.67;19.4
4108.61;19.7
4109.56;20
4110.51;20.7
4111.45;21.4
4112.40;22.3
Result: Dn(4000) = 1.4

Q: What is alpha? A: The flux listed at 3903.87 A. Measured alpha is 20.3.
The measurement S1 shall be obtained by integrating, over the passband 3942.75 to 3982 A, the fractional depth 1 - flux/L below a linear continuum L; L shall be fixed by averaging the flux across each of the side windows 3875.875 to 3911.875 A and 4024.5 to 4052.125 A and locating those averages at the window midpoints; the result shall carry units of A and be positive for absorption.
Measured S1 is 8.8 A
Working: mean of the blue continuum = 17.4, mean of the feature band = 16.6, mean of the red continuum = 26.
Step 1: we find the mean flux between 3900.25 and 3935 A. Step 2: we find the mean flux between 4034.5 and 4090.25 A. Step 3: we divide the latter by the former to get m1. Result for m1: 1.26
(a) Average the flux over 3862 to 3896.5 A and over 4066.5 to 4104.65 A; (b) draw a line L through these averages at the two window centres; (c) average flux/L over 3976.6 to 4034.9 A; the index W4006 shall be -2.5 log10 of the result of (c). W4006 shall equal -0.22 mag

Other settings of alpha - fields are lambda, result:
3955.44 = 19.7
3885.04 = 13.7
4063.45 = 25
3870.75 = 20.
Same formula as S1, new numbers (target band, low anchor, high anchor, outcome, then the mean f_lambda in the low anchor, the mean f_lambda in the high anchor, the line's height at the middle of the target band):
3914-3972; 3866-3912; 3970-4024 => 7.0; 17.9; 22.6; 20.3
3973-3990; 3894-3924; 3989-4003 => 2.9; 20.9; 24.4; 23.8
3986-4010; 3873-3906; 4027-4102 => -3.7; 16.7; 24.1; 21.3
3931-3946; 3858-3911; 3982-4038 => 2.9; 18.2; 25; 21.2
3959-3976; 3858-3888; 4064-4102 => 6.6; 18.2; 22.5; 20.1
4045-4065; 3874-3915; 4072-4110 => -4.8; 17.8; 21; 20.4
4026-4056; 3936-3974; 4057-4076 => -4.4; 16.7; 24.4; 22.7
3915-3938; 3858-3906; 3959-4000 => -0.5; 17.9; 18.3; 18.1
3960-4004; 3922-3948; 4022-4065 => 5.7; 18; 25.8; 21.4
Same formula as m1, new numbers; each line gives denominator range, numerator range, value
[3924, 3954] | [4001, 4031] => 1.40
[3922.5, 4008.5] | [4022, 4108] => 1.25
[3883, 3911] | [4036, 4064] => 1.48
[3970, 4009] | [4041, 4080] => 1.16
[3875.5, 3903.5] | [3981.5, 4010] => 1.48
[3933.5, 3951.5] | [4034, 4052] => 1.39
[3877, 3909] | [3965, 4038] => 1.32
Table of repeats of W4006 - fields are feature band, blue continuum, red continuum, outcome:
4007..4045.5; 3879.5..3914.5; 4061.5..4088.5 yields -0.16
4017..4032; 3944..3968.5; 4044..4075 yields -0.17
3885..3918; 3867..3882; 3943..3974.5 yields -0.06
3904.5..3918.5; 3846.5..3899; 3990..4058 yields -0.09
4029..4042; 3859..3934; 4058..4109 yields -0.23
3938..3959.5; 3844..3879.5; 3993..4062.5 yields 0.13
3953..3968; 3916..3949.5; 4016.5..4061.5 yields 0.29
